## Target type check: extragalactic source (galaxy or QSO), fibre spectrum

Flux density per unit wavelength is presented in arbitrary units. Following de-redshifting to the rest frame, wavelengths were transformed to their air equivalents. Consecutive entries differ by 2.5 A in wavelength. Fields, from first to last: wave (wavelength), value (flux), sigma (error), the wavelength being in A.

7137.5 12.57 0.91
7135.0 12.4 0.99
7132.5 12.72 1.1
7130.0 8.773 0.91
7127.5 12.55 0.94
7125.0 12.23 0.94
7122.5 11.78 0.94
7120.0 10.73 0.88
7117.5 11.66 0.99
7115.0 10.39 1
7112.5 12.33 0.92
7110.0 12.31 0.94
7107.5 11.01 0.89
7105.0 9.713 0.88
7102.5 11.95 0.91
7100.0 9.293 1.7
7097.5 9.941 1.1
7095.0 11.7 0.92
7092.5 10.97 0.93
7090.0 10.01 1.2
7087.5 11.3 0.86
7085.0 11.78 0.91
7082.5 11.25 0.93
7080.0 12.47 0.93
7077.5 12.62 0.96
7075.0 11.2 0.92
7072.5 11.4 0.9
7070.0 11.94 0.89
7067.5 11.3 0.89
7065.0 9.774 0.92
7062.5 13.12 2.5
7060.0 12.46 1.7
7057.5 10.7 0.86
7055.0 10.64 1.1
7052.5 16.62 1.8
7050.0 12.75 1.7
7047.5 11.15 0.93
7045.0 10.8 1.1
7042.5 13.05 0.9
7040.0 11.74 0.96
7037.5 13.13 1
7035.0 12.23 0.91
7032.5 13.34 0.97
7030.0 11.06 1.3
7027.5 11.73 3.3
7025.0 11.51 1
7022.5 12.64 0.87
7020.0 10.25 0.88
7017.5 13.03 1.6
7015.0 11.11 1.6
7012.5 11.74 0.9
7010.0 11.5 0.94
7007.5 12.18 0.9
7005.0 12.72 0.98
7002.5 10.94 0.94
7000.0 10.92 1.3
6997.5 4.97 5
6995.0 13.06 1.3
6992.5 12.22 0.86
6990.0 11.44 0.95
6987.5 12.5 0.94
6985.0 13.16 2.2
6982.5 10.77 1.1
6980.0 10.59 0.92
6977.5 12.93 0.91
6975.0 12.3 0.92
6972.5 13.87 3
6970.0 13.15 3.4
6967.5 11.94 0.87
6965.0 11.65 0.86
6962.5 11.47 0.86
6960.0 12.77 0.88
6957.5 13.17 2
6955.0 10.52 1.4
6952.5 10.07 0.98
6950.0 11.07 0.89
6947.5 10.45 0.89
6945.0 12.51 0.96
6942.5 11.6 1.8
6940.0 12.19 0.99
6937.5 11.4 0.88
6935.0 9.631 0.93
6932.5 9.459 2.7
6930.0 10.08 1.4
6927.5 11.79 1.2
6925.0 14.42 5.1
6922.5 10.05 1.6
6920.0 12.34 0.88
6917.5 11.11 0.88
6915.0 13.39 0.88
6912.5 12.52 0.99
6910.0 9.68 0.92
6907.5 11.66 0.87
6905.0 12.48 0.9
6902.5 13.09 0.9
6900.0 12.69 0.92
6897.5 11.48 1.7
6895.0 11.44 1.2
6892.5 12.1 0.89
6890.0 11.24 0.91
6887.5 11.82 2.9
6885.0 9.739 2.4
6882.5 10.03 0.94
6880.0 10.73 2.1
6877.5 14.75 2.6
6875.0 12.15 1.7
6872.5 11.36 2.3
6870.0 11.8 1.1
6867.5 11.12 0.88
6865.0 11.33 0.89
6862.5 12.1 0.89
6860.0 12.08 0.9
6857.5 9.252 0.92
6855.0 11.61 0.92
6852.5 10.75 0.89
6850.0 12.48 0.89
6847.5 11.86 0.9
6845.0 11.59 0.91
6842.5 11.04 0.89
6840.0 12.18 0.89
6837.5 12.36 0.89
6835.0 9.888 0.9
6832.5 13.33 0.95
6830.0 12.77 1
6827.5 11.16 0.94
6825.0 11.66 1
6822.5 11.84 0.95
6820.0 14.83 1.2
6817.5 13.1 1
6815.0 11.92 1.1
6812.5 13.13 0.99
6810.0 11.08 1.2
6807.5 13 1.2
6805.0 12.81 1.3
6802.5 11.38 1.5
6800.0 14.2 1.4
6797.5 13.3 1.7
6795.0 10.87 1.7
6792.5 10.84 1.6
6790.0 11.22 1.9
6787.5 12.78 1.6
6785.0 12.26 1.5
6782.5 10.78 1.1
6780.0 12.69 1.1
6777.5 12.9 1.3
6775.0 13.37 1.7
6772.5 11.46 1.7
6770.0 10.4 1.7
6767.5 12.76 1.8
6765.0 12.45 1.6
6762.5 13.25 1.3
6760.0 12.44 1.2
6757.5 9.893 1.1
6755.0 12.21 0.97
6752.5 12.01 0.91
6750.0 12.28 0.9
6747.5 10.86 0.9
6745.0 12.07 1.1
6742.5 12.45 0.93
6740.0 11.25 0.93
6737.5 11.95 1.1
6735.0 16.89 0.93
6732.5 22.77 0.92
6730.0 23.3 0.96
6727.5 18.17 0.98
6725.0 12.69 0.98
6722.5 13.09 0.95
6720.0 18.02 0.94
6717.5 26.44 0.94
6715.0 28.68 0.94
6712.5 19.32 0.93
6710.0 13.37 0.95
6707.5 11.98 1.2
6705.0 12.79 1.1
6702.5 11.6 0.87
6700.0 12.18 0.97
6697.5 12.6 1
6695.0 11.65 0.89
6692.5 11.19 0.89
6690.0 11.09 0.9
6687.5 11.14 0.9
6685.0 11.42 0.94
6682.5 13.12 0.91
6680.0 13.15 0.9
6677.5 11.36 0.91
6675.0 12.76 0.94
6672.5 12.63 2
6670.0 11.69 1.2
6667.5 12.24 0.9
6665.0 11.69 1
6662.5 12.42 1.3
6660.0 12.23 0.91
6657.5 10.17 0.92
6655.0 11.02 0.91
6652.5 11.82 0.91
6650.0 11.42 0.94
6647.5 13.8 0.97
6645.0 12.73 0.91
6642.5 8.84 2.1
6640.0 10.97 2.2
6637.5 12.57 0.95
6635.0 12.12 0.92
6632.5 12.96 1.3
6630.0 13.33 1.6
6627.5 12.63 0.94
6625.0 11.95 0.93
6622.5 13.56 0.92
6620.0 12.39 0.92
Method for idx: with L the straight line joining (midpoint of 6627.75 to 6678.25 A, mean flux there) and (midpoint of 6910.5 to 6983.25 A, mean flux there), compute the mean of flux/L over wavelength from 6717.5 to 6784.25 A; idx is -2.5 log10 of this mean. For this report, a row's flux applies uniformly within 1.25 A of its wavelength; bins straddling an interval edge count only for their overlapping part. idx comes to -0.16 mag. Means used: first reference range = 12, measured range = 13.8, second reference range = 11.7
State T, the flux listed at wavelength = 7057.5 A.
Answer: 10.7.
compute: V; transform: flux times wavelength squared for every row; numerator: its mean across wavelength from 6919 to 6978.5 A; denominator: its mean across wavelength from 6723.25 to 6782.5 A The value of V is 0.9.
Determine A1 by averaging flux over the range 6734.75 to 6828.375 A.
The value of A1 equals 12.2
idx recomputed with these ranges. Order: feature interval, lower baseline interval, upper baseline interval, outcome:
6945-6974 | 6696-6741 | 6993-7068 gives 0.08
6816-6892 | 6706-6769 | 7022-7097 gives 0.19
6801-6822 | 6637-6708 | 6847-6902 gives -0.09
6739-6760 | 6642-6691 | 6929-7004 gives 0.01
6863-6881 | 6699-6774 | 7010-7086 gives 0.13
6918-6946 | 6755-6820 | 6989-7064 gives 0.05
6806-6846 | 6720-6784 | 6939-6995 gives 0.07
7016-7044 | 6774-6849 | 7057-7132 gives -0.06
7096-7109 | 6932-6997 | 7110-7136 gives 0.11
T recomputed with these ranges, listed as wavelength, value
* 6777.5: 12.9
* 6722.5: 13.09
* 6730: 23.3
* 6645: 12.73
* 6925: 14.42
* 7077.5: 12.62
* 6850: 12.48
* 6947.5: 10.45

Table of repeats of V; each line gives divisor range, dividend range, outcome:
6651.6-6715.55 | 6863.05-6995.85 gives 0.99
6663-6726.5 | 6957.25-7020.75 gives 0.92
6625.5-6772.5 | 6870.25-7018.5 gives 0.94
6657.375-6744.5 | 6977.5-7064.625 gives 0.91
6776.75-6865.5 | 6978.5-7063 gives 1.04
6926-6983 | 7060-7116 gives 1.01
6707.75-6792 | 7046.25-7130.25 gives 0.88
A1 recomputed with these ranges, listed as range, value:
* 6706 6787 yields 14.5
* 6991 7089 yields 11.7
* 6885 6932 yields 11.8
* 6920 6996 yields 11.7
